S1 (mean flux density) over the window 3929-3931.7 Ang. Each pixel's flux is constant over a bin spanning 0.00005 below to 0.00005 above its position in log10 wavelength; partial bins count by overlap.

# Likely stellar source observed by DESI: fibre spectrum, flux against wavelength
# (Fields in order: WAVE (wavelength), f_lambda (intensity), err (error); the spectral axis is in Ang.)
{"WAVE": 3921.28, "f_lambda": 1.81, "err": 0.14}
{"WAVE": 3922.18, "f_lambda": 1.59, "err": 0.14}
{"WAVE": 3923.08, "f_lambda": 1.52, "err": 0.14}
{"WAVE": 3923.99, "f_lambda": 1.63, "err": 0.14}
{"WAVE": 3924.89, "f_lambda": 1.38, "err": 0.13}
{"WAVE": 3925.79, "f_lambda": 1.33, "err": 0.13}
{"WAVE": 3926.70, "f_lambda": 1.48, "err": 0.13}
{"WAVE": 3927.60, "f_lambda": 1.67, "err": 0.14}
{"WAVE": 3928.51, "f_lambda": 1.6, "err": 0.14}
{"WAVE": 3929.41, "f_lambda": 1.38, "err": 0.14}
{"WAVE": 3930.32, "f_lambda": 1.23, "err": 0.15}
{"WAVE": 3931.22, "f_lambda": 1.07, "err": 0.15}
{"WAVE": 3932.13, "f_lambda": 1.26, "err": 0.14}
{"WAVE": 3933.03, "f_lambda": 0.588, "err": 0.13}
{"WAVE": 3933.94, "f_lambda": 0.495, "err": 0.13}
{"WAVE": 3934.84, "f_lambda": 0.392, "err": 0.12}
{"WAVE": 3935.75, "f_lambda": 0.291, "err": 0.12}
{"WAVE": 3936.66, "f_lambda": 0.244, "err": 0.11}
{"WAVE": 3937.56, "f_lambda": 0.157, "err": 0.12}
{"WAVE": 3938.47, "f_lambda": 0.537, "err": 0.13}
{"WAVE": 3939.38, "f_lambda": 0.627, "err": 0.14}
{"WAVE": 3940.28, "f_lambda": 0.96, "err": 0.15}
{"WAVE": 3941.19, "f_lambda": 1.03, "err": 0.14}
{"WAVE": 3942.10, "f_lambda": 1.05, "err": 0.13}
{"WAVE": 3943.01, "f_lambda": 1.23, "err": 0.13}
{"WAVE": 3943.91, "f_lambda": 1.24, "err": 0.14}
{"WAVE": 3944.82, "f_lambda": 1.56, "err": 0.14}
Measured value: 1.22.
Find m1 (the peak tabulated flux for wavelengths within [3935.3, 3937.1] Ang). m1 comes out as 0.291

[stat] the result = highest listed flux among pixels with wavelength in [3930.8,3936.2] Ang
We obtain 1.26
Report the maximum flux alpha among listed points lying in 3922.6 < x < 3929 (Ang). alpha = 1.67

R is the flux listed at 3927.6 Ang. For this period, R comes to 1.67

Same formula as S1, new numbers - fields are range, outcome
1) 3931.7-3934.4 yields 0.777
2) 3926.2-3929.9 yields 1.52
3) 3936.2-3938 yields 0.201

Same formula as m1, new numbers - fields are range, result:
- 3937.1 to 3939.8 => 0.627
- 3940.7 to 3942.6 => 1.05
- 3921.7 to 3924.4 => 1.63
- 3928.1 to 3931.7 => 1.6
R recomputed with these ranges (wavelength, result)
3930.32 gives 1.23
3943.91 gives 1.24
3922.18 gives 1.59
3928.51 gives 1.6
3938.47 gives 0.537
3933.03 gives 0.588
